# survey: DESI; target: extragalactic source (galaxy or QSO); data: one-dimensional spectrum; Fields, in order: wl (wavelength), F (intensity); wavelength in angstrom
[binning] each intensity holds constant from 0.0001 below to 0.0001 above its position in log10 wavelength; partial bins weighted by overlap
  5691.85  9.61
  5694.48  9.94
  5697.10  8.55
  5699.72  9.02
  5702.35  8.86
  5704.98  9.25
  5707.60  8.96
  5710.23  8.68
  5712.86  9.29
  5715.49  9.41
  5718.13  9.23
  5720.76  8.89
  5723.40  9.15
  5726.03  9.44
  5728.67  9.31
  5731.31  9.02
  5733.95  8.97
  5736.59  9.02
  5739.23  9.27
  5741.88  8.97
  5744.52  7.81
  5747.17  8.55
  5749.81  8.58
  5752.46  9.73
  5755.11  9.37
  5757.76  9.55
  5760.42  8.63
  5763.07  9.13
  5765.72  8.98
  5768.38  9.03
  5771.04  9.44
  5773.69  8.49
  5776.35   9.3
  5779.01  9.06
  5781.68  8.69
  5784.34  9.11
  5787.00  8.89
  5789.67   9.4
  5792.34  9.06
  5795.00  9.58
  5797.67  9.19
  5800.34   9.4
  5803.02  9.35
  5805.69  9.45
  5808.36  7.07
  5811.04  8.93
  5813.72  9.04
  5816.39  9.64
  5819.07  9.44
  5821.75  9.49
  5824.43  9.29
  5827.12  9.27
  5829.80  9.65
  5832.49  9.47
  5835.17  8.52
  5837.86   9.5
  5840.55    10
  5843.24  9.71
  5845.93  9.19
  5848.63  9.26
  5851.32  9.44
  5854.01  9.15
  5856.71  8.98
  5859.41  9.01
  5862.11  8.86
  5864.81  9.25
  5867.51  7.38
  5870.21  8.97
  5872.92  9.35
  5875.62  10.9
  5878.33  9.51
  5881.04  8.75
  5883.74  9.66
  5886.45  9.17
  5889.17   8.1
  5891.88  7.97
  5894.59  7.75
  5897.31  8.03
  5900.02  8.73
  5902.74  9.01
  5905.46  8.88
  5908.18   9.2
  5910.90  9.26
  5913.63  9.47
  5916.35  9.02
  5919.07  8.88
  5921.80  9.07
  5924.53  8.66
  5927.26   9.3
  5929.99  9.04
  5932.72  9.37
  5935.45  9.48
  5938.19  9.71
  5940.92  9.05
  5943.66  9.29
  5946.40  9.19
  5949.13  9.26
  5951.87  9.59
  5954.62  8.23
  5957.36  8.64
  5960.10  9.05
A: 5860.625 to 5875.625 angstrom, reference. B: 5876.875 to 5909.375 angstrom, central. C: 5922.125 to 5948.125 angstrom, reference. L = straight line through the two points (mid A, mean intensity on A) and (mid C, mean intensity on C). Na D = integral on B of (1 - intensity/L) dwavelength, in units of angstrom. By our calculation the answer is 1.2 angstrom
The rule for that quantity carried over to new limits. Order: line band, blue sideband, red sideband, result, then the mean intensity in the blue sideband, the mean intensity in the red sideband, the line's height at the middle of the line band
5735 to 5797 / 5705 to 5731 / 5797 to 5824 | 0.7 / 9.15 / 9.1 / 9.13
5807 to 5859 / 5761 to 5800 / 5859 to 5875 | -1.4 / 9.1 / 8.89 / 8.97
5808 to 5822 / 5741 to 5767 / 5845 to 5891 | 0.0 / 8.93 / 9.1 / 9.02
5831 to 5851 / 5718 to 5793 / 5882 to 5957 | -0.8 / 9.03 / 8.97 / 9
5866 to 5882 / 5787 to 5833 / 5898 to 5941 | 0.0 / 9.2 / 9.12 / 9.15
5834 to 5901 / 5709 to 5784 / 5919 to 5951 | 1.0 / 9.04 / 9.21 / 9.15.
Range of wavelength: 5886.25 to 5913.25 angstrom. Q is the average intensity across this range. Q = 8.61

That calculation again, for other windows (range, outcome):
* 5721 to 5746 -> 8.99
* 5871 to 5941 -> 9.05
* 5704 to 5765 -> 9.05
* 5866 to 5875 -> 8.77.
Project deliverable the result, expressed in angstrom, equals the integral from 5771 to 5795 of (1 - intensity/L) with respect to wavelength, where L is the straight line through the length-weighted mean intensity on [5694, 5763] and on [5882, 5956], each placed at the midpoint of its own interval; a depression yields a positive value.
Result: -0.1 angstrom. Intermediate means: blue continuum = 9.05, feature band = 9.06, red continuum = 8.98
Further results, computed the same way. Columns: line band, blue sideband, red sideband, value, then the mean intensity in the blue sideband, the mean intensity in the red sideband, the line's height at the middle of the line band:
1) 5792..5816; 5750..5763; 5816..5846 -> 0.8 angstrom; 9.23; 9.43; 9.36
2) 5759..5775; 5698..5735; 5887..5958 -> 0.2 angstrom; 9.1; 8.94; 9.06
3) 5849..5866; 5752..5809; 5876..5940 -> -0.2 angstrom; 9.1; 8.99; 9.03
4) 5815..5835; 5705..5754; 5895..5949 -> -0.8 angstrom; 9.02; 9.07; 9.05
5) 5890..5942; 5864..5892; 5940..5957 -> 0.7 angstrom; 9.04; 9.07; 9.06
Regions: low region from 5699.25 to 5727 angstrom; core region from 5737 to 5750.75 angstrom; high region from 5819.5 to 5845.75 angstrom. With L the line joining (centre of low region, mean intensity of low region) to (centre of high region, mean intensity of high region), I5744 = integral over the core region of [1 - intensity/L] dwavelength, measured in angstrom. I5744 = 0.78 angstrom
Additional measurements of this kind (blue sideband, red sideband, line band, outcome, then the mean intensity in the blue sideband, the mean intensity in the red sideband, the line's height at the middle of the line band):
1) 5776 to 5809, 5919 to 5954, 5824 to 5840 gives -0.36 angstrom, 9.08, 9.21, 9.11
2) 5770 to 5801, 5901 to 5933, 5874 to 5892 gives -0.28 angstrom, 9.13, 9.08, 9.09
